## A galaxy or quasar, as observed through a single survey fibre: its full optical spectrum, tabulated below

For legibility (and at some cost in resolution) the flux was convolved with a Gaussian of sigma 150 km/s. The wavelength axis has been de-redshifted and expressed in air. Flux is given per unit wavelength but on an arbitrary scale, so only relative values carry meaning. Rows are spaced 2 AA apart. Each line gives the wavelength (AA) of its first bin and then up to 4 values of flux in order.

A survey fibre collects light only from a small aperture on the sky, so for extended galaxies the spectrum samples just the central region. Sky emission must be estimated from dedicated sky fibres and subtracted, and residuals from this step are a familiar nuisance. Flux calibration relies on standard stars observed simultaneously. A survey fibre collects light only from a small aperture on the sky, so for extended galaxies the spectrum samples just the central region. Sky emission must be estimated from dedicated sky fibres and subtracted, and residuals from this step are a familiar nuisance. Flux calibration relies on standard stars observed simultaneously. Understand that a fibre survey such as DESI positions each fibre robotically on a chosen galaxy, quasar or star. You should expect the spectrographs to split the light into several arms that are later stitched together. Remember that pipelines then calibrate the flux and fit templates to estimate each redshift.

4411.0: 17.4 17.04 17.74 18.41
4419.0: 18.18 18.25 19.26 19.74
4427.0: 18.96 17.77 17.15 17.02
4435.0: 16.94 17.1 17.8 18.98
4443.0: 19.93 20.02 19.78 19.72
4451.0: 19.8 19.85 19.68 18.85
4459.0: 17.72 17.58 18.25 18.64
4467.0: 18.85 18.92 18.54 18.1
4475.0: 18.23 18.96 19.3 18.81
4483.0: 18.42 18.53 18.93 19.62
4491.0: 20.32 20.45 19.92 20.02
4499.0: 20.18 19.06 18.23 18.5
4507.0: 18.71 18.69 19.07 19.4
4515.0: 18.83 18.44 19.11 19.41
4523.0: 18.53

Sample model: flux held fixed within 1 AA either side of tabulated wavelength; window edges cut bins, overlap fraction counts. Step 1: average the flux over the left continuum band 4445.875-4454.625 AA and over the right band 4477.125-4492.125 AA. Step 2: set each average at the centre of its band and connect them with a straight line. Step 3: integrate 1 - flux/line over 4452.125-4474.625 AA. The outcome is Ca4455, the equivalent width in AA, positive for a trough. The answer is 1.06 AA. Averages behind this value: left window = 19.8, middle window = 18.6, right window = 19.1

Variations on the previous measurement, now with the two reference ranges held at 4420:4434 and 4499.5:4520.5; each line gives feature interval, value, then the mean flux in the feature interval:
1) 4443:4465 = -0.8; 19.1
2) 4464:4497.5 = -0.7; 19.1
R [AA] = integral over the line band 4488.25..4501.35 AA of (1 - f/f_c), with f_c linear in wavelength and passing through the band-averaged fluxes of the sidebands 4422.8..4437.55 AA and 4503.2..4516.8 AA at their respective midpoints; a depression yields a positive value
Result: -0.9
